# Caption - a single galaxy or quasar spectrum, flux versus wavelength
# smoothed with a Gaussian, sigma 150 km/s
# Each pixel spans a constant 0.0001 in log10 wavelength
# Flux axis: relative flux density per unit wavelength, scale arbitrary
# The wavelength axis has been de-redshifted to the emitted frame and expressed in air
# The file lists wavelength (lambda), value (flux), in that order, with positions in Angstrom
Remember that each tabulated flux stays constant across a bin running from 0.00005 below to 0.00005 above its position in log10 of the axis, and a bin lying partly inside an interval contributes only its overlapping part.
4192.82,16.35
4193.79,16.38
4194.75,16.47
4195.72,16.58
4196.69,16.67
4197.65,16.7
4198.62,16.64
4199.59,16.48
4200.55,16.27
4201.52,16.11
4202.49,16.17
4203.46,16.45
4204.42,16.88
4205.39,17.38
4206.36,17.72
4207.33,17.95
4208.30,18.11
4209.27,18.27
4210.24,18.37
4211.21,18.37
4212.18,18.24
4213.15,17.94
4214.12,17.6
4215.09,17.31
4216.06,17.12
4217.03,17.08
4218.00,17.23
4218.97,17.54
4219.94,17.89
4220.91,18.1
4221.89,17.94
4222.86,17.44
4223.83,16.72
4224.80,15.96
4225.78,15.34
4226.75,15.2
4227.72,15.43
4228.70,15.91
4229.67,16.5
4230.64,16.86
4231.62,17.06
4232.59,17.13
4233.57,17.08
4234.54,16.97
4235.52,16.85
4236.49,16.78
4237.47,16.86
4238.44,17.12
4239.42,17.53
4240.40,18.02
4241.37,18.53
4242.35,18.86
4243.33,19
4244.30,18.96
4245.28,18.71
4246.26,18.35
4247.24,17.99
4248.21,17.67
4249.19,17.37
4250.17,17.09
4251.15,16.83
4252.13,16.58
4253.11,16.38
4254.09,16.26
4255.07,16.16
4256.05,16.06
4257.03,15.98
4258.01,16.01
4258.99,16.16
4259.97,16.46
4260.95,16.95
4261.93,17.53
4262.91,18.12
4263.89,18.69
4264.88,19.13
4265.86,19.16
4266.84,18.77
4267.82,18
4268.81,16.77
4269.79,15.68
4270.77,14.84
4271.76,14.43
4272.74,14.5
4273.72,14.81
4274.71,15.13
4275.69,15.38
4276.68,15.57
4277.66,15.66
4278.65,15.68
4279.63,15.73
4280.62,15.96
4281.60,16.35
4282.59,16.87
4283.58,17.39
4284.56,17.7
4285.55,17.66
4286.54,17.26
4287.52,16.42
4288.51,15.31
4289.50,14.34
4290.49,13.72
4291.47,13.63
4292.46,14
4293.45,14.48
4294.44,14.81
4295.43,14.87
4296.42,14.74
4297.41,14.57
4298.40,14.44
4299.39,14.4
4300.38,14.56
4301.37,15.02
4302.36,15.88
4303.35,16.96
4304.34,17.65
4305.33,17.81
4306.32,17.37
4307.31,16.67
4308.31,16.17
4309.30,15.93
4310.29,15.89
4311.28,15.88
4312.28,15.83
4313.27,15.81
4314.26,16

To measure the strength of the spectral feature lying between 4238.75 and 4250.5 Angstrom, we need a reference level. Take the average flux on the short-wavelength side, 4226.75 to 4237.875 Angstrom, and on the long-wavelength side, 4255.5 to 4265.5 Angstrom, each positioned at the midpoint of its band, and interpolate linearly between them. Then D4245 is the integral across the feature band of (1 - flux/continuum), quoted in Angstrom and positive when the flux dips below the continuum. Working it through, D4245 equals -0.9 Angstrom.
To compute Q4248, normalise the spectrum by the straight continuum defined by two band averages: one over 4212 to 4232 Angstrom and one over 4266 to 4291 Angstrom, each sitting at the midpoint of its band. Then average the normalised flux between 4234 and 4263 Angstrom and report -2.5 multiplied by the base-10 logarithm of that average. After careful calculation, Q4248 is -0.05 mag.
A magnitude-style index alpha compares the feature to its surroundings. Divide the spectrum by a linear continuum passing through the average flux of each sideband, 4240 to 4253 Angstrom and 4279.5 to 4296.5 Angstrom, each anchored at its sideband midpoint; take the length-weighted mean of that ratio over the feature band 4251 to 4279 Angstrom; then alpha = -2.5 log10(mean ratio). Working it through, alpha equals 0.03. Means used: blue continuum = 18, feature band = 16.5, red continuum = 15.6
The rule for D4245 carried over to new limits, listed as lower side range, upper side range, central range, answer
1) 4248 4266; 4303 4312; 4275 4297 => 1.60 Angstrom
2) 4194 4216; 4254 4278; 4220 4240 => 0.17 Angstrom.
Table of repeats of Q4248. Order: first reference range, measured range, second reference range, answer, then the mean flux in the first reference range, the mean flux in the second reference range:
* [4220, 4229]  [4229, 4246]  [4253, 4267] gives -0.05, 16.5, 17.2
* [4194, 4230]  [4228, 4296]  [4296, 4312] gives -0.01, 17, 15.9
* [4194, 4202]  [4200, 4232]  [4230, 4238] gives -0.02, 16.5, 17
